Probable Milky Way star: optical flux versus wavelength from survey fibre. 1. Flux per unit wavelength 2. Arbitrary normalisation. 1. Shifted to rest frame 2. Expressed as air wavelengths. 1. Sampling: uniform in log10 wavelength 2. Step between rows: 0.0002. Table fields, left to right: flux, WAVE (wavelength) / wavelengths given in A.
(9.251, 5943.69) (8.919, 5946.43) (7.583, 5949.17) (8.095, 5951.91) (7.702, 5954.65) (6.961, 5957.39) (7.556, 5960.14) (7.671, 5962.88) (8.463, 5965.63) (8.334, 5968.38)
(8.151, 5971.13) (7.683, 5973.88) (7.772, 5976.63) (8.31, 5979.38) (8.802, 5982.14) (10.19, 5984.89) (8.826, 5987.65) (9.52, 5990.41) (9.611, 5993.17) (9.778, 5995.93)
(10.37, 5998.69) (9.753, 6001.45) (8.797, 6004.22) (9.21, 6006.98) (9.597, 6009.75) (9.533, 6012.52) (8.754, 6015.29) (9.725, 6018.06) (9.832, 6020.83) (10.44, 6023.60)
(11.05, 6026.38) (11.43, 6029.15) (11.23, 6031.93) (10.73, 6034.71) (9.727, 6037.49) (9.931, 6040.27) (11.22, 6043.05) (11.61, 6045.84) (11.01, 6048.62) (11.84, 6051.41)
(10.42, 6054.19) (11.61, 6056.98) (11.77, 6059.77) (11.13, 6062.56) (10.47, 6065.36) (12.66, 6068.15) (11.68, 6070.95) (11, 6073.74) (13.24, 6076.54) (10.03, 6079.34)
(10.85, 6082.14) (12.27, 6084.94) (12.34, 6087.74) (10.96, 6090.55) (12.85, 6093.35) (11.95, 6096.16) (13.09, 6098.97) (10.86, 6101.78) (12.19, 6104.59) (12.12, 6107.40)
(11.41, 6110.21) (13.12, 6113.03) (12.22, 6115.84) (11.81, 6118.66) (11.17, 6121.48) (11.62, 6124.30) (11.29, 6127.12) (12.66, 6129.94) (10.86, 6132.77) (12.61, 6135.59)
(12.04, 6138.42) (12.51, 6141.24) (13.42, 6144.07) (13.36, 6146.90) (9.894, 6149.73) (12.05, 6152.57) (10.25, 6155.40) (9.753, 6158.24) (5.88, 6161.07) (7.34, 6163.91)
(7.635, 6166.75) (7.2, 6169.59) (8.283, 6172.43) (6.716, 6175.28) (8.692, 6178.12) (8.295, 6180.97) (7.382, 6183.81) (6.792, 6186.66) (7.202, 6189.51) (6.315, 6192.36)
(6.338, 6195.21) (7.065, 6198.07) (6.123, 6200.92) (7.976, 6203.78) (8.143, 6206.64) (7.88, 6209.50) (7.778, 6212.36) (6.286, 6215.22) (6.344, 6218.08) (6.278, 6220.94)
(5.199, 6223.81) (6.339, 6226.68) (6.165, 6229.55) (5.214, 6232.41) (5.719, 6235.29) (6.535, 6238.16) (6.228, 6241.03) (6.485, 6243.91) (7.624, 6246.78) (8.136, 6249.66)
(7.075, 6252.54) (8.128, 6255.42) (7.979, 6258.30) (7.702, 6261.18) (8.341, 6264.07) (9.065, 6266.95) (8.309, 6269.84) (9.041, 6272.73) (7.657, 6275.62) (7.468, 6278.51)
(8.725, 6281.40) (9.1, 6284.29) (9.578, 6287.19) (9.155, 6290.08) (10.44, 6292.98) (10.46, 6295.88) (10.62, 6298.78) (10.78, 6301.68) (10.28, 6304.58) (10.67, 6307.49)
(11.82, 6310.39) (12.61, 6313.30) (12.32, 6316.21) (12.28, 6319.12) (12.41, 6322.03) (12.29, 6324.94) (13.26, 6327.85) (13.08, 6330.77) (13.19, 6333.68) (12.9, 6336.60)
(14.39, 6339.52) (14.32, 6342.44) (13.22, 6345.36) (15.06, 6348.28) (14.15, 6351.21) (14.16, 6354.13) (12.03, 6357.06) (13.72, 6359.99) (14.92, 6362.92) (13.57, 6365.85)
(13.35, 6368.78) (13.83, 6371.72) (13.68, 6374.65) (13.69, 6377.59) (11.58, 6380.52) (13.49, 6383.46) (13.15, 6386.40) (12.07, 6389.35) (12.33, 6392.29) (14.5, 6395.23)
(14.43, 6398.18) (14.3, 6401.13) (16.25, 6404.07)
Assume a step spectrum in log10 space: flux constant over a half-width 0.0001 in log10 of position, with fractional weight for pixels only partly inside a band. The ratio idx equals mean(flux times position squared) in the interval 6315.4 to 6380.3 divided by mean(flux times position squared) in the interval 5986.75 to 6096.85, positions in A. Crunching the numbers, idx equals 1.38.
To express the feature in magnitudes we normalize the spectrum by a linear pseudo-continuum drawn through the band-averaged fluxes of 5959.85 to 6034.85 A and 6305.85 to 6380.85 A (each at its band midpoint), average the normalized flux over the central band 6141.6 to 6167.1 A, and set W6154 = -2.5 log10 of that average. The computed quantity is 0.09 mag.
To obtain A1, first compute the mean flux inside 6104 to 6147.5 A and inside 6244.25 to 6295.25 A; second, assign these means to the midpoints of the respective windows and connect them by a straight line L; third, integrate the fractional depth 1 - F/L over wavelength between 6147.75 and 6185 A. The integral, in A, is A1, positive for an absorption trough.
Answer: 8.8 A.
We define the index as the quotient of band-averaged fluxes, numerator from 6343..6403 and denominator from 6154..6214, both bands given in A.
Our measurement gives 1.80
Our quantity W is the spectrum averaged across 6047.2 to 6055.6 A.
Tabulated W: 11.1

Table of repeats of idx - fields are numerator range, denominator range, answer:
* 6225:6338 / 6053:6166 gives 0.87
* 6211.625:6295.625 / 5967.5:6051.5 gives 0.84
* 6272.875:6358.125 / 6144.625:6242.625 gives 1.61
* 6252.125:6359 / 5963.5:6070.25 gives 1.21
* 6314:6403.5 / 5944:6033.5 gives 1.67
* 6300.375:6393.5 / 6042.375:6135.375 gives 1.20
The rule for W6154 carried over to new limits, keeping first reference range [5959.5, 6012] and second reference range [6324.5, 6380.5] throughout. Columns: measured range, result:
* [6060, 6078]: -0.17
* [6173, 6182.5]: 0.39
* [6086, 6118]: -0.17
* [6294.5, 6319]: 0.16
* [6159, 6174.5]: 0.46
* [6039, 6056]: -0.14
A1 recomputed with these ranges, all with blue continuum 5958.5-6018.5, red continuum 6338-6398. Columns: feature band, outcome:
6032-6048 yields -2.0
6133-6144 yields -1.6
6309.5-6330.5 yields 0.8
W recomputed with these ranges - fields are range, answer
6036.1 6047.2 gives 10.6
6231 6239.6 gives 5.82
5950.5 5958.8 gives 7.58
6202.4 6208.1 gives 8.05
